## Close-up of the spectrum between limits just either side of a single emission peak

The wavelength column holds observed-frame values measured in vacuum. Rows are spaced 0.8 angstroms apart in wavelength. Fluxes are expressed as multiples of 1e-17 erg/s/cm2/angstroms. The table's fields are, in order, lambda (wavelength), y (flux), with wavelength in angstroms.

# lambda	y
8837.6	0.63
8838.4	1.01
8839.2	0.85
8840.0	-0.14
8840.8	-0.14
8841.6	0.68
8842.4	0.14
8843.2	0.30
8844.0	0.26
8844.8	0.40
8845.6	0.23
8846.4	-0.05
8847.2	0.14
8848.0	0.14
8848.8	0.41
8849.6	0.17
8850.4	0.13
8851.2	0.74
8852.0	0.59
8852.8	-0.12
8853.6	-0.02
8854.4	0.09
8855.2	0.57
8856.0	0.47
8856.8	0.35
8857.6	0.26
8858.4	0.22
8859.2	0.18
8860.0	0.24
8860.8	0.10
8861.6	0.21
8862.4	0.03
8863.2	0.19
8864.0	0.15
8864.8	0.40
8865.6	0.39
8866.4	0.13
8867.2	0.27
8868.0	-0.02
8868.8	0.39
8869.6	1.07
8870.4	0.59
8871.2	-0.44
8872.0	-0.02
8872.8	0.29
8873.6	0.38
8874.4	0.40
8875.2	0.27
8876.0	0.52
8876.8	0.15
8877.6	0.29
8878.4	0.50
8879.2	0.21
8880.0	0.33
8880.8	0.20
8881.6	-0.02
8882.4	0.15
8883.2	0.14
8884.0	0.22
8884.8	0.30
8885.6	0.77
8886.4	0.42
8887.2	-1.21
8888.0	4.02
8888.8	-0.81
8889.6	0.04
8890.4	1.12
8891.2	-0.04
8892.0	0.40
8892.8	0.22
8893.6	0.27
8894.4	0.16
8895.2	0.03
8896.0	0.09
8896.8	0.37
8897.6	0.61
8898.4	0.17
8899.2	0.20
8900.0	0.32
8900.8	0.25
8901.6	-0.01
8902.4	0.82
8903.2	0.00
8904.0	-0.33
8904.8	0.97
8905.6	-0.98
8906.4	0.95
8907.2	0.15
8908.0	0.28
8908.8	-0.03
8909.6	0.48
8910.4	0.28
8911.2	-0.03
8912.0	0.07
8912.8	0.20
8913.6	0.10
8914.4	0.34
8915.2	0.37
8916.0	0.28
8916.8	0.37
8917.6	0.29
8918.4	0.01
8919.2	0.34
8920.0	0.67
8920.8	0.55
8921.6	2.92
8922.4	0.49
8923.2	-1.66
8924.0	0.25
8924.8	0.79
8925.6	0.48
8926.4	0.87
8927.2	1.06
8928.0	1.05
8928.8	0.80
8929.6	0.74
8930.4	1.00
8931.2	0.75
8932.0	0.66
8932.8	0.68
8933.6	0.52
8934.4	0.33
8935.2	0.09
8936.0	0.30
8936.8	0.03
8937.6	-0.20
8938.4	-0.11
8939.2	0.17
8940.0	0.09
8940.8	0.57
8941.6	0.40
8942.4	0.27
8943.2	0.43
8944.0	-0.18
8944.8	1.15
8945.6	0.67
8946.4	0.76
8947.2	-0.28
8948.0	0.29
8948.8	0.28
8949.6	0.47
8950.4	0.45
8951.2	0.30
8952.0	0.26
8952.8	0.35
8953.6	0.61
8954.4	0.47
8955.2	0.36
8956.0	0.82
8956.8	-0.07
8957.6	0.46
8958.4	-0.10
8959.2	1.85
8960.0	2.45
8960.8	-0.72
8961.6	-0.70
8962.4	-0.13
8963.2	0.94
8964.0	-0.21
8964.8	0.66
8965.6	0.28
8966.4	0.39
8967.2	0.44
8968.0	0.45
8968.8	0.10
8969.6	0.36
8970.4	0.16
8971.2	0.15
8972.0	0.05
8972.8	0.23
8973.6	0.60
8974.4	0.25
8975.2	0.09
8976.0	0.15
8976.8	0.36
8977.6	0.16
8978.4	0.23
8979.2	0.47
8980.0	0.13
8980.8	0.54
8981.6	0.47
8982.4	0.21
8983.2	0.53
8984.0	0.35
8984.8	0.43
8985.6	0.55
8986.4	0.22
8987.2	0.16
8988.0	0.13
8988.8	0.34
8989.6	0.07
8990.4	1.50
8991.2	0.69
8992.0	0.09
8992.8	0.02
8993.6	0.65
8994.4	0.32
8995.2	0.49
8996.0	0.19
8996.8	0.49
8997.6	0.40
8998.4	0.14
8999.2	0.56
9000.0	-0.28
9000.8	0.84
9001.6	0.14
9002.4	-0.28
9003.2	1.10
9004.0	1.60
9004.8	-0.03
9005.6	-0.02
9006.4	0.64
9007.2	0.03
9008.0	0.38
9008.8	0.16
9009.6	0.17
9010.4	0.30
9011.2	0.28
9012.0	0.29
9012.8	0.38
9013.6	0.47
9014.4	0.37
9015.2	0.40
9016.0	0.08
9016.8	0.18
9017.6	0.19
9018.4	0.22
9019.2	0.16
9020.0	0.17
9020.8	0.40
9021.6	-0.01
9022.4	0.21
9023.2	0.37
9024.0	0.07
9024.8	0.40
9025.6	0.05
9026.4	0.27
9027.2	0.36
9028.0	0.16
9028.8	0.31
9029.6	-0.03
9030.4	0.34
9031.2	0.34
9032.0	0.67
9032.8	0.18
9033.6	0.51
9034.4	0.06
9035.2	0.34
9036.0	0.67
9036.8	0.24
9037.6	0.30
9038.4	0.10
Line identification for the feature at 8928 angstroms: H-gamma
